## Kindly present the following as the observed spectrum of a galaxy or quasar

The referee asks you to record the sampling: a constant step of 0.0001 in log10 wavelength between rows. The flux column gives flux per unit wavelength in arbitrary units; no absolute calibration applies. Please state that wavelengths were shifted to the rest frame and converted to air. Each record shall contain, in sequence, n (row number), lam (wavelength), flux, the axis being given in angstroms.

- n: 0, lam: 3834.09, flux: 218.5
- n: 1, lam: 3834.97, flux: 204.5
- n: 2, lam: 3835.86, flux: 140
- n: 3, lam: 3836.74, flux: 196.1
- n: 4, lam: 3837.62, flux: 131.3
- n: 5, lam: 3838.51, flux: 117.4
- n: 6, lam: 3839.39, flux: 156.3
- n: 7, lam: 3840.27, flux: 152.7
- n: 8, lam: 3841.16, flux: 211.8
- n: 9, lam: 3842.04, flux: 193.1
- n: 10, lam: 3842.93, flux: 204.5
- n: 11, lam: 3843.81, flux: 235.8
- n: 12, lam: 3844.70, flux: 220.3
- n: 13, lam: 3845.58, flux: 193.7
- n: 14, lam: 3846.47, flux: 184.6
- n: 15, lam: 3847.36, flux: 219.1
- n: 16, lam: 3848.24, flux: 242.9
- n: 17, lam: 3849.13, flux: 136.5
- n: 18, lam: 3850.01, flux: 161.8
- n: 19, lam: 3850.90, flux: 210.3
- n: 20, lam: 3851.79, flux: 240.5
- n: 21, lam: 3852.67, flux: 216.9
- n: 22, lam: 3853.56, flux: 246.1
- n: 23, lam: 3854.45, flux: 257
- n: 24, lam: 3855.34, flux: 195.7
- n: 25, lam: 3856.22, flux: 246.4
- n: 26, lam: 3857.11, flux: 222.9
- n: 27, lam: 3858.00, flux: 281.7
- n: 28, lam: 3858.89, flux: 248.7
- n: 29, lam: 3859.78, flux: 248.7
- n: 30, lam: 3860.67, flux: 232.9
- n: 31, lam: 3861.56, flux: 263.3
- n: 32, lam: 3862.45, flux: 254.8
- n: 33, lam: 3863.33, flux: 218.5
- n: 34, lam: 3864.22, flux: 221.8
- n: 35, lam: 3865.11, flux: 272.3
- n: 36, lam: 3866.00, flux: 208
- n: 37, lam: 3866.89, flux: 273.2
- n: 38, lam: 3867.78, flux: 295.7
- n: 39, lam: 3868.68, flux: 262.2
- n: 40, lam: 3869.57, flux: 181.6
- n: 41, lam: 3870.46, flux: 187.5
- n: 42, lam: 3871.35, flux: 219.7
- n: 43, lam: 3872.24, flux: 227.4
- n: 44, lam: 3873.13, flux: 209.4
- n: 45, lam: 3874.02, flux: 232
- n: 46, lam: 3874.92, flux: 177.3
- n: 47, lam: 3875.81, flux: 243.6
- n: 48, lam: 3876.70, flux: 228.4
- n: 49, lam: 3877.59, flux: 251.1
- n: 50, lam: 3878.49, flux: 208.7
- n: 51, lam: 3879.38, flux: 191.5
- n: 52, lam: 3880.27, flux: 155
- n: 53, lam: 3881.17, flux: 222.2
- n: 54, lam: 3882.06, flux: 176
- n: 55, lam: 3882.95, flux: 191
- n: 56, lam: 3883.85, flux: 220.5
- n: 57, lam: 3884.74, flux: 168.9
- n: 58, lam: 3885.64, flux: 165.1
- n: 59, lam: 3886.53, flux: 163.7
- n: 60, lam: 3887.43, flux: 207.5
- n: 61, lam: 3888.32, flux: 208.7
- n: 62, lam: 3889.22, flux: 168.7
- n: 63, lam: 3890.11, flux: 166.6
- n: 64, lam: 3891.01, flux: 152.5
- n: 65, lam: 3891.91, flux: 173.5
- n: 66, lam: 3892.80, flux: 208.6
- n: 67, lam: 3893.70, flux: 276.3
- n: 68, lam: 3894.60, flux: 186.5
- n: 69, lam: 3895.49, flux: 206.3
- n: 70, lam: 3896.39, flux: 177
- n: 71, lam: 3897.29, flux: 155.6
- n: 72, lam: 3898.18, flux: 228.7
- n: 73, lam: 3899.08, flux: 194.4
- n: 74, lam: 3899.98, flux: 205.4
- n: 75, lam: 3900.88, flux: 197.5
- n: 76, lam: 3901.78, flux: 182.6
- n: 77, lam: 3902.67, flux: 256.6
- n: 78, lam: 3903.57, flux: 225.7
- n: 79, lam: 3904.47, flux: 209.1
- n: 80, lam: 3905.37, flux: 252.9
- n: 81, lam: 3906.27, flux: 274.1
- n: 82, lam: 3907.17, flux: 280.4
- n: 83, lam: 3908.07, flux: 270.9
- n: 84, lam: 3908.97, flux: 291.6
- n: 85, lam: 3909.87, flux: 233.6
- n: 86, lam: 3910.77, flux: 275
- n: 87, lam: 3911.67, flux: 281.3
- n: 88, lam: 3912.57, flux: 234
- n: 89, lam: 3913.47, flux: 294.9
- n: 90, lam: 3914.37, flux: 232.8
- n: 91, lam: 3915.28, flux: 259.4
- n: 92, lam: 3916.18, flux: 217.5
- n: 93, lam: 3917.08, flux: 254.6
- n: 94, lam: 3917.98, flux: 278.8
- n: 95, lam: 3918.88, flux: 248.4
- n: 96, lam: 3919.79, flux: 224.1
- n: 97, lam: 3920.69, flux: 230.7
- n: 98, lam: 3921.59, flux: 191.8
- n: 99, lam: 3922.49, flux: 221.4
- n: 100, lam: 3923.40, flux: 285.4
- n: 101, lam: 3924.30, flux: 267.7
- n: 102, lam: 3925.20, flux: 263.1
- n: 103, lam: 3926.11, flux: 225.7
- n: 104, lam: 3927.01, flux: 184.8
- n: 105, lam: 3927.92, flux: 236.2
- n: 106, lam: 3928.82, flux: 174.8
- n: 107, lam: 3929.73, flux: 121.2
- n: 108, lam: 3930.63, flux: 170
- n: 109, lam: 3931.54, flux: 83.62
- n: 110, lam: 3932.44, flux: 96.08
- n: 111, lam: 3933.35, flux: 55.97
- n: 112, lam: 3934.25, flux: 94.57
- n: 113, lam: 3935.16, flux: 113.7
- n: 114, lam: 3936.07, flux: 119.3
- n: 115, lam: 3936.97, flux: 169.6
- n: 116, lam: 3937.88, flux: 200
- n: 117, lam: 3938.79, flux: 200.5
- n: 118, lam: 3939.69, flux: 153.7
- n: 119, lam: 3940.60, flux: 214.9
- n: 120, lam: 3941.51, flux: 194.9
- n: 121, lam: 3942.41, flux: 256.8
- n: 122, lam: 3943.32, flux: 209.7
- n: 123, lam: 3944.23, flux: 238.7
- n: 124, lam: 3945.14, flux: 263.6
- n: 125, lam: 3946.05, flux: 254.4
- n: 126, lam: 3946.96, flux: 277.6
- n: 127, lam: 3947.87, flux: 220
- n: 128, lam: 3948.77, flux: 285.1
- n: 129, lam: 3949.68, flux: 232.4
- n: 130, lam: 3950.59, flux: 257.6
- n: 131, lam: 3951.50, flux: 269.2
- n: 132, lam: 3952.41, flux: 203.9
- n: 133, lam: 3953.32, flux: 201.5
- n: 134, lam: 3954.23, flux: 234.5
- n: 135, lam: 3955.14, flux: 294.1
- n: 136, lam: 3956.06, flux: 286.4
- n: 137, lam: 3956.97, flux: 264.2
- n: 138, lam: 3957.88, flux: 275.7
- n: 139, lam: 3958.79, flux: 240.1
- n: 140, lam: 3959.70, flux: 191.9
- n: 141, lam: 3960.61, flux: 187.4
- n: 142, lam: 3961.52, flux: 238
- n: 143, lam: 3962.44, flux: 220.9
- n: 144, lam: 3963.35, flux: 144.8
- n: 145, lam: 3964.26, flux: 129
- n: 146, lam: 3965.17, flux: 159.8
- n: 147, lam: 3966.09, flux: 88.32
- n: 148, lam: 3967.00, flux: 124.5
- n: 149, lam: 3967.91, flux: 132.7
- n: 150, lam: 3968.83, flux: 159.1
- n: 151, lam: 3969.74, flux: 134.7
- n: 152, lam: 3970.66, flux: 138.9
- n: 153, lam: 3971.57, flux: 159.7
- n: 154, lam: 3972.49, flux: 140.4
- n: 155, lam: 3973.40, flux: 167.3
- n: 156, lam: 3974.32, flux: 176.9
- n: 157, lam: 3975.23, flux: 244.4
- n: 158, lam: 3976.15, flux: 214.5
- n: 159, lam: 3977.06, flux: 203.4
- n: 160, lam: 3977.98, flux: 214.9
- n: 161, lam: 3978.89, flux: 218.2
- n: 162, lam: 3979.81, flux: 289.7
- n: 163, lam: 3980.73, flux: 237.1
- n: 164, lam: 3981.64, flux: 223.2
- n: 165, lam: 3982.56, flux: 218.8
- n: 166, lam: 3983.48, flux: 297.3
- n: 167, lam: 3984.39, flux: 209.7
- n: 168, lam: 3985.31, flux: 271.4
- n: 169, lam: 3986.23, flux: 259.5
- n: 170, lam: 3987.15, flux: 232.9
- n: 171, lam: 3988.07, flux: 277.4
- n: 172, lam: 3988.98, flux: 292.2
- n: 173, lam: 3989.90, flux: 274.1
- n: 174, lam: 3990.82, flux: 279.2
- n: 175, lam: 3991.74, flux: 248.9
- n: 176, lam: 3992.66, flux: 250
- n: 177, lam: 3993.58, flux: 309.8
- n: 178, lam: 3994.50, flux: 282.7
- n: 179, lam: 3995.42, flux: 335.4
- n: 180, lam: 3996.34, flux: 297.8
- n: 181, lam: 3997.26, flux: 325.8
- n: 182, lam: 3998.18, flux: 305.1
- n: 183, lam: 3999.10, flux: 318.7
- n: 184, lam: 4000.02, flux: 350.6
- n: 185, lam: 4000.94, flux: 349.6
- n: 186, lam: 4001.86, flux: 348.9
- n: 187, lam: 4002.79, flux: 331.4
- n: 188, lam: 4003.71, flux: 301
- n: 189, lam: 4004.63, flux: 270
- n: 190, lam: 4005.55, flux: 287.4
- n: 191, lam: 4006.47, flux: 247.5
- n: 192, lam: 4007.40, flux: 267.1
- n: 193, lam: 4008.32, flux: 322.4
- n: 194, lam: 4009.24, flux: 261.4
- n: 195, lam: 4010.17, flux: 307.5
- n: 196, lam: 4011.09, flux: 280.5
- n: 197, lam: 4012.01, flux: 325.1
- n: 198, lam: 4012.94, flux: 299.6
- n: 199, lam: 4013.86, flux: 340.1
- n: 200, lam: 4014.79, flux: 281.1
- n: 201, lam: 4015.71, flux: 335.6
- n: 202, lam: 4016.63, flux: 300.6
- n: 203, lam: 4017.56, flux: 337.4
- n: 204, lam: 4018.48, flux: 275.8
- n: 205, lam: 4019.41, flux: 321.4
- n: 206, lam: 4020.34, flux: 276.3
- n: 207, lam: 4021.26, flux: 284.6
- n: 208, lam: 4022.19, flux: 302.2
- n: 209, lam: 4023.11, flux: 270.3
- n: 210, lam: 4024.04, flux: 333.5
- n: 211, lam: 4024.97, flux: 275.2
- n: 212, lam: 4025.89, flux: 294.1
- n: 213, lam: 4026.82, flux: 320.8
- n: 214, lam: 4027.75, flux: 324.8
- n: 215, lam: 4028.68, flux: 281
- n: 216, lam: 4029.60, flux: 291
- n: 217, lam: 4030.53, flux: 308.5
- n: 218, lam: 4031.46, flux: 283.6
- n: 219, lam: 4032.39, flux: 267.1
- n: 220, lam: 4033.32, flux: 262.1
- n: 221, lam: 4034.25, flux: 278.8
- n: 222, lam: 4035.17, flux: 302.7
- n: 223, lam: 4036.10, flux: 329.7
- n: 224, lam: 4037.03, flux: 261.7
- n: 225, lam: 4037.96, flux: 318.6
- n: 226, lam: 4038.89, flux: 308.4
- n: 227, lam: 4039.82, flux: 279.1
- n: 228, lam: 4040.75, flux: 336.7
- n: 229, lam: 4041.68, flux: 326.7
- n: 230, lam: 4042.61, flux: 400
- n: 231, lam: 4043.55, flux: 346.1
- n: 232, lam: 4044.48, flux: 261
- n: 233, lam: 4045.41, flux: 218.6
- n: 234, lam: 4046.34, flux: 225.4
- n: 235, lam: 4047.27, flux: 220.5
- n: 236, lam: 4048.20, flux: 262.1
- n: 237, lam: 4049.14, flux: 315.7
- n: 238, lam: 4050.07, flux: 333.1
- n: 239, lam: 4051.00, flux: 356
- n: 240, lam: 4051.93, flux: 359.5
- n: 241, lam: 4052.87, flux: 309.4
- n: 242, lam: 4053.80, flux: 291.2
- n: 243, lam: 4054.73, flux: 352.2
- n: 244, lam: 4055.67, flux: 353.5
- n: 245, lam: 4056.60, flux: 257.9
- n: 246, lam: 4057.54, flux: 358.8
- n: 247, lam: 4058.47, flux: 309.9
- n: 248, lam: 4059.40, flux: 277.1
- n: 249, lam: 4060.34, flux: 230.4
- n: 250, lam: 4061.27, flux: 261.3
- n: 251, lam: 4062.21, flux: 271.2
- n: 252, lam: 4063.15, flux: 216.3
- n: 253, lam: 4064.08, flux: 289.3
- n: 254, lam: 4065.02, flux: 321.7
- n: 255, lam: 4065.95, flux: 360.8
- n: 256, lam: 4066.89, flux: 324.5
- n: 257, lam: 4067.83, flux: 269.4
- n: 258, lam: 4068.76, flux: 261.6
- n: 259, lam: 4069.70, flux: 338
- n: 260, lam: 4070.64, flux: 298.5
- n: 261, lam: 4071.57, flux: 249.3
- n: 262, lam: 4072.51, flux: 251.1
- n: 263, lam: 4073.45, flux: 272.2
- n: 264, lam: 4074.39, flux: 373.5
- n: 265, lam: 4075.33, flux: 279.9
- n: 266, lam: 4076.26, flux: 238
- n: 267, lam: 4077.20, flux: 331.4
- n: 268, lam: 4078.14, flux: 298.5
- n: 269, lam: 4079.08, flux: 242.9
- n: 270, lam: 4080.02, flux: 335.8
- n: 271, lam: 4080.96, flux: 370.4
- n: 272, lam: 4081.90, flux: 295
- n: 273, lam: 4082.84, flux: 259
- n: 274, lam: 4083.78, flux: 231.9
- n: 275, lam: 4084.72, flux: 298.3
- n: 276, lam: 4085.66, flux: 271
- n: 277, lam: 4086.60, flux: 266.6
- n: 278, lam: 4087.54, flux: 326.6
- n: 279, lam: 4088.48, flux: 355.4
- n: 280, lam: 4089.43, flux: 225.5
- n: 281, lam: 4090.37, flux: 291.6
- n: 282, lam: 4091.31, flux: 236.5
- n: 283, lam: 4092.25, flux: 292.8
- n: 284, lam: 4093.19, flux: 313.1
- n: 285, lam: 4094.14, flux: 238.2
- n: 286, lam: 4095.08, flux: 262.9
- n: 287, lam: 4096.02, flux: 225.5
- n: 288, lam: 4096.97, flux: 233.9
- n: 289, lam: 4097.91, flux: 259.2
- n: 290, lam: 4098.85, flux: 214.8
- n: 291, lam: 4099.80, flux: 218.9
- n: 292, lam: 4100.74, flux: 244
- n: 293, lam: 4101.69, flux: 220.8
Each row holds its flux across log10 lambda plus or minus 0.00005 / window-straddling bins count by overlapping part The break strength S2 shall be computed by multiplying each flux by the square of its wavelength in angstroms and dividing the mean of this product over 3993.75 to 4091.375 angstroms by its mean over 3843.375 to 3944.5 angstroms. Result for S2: 1.5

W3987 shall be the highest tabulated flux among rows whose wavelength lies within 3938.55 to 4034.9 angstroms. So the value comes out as 350.6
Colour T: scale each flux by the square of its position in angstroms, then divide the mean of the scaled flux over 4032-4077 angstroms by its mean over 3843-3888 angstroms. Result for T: 1.49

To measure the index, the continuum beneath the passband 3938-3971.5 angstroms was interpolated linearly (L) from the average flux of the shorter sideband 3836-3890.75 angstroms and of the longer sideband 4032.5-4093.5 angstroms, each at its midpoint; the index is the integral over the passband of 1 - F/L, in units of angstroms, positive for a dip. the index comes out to 5.2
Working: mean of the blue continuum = 210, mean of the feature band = 210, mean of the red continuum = 295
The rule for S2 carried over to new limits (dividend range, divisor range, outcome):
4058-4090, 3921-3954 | 1.54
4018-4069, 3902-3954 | 1.43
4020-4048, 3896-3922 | 1.32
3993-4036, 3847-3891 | 1.50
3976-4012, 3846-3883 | 1.33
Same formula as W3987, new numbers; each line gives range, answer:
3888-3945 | 294.9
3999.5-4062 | 400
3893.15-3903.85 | 276.3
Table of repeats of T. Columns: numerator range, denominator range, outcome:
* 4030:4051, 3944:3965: 1.31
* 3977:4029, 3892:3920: 1.29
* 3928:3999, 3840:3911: 1.03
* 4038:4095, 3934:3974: 1.56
